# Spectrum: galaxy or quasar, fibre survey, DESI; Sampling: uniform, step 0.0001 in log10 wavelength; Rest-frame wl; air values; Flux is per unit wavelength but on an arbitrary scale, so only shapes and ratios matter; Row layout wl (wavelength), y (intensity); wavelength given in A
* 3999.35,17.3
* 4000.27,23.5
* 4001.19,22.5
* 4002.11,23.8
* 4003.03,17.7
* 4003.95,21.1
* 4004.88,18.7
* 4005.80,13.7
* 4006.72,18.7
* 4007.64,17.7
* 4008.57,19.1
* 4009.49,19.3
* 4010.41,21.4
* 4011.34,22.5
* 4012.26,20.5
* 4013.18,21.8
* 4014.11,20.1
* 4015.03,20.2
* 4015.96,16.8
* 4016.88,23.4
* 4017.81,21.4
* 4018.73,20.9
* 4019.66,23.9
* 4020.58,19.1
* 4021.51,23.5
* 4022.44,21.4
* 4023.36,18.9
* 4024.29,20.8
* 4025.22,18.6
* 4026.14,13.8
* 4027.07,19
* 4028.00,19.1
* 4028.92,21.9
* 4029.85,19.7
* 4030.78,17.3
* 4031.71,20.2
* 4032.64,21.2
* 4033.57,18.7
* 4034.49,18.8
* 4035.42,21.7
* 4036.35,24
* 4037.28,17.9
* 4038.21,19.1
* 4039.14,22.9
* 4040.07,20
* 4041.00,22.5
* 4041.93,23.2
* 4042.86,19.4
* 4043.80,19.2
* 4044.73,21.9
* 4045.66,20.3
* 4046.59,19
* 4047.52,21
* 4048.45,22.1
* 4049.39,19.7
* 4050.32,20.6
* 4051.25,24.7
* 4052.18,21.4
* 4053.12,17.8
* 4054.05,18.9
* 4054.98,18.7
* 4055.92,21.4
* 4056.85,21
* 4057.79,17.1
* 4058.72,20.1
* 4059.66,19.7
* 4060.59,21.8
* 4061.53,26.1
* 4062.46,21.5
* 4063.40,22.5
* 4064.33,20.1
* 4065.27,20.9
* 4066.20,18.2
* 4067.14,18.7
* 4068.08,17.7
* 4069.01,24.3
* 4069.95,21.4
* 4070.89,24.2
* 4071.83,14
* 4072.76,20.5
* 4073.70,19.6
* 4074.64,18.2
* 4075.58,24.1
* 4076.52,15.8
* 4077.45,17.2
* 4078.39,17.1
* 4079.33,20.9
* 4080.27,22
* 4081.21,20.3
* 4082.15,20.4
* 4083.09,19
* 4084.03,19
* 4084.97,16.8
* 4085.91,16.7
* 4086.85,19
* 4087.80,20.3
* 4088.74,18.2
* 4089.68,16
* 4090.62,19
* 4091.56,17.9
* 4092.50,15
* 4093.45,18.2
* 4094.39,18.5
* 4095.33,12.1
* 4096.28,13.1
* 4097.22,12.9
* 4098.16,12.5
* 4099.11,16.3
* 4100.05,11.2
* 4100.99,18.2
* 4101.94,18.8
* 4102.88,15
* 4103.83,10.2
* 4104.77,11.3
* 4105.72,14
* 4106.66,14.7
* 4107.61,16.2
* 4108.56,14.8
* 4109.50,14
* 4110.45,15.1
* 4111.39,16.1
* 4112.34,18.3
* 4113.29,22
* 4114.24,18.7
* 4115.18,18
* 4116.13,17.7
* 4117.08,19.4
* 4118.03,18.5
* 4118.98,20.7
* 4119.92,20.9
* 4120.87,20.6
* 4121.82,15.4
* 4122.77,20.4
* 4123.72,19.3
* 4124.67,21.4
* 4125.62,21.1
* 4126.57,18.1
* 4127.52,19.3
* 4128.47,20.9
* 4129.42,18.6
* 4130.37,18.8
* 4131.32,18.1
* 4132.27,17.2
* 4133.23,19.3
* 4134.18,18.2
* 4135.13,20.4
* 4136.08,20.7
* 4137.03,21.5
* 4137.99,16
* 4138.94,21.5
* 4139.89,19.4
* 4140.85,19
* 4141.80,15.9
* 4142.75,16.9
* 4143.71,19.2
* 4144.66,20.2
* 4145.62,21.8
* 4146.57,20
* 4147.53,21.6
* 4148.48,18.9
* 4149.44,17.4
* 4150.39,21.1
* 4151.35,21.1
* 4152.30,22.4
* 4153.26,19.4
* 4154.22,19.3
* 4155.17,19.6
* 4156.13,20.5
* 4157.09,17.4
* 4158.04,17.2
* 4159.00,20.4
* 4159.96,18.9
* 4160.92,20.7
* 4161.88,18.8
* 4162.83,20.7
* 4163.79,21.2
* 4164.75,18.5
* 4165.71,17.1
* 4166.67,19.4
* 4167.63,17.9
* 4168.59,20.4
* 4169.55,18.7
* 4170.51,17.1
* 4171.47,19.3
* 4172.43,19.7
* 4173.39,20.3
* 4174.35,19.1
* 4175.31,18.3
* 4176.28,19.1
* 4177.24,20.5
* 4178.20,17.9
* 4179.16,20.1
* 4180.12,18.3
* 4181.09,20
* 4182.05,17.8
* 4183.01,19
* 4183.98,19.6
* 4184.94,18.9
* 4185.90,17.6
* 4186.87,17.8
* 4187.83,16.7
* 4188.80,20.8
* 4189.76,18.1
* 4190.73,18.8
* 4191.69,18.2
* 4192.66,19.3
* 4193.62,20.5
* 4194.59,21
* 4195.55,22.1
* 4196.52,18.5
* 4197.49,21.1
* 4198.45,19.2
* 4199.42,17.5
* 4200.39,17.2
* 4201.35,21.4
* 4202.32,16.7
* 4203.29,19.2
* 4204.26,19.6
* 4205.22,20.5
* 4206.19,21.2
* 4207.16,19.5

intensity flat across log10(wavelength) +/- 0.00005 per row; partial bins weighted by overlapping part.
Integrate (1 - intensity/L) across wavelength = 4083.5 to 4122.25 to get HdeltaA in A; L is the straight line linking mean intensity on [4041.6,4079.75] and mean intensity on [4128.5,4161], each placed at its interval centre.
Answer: 6.3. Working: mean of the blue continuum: 20.3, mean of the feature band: 16.6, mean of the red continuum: 19.4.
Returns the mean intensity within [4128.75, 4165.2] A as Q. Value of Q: 19.4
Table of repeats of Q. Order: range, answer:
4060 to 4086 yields 20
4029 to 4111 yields 18.8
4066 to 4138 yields 18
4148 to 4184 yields 19.3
